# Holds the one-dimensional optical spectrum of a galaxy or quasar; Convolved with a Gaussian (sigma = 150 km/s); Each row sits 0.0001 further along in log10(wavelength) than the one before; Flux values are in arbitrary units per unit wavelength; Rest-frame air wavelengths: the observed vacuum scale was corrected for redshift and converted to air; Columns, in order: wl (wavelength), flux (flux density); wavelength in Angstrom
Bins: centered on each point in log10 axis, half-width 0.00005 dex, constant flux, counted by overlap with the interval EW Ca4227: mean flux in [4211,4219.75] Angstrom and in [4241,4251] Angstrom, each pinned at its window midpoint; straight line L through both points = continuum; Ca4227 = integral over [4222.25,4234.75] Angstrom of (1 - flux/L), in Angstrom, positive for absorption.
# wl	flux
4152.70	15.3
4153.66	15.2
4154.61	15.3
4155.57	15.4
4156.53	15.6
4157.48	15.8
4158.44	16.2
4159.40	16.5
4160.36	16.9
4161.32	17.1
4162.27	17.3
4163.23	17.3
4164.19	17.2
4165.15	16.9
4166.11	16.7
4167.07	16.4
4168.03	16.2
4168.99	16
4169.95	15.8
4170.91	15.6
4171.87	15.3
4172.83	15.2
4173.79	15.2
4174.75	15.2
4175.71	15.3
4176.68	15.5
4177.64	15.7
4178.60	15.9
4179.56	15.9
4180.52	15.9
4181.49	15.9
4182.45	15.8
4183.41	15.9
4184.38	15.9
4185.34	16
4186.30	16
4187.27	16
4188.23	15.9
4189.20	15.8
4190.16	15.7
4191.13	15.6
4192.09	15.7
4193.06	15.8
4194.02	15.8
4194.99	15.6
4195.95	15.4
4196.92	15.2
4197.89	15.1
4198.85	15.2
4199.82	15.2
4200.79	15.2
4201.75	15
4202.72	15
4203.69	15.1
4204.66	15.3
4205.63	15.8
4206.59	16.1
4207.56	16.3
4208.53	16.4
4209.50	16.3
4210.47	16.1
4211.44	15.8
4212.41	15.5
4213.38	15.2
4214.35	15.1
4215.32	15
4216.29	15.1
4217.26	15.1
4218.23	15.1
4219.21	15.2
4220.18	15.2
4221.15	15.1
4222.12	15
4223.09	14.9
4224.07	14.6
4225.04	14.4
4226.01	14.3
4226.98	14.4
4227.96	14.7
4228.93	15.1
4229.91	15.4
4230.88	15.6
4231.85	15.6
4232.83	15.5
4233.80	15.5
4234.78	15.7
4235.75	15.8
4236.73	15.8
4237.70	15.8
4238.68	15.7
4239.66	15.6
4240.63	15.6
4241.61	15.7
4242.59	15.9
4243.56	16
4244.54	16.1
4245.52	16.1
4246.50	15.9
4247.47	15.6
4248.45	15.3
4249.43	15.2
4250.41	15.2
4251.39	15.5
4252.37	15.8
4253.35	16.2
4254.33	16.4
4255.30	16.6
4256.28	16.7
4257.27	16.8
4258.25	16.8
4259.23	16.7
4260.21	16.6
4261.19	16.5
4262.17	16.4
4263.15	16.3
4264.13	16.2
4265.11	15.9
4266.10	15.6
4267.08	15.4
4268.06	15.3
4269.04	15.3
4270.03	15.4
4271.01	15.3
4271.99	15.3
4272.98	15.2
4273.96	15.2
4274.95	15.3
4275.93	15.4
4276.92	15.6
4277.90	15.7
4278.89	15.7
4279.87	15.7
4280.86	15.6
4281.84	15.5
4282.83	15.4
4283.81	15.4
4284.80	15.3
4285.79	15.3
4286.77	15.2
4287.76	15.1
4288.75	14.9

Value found 0.3 Angstrom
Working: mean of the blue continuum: 15.2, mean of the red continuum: 15.7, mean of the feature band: 15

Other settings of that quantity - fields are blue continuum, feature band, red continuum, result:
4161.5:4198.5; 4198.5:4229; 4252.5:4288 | 1.18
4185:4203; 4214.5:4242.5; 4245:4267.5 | 1.06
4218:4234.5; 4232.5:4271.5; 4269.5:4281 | -1.66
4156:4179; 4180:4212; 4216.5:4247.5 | 0.19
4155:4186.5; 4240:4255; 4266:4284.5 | -0.17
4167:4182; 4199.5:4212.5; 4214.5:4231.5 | -0.39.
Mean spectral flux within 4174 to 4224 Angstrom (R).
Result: 15.5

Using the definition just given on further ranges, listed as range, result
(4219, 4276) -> 15.6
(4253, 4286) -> 15.8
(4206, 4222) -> 15.5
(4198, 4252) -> 15.4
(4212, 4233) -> 15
